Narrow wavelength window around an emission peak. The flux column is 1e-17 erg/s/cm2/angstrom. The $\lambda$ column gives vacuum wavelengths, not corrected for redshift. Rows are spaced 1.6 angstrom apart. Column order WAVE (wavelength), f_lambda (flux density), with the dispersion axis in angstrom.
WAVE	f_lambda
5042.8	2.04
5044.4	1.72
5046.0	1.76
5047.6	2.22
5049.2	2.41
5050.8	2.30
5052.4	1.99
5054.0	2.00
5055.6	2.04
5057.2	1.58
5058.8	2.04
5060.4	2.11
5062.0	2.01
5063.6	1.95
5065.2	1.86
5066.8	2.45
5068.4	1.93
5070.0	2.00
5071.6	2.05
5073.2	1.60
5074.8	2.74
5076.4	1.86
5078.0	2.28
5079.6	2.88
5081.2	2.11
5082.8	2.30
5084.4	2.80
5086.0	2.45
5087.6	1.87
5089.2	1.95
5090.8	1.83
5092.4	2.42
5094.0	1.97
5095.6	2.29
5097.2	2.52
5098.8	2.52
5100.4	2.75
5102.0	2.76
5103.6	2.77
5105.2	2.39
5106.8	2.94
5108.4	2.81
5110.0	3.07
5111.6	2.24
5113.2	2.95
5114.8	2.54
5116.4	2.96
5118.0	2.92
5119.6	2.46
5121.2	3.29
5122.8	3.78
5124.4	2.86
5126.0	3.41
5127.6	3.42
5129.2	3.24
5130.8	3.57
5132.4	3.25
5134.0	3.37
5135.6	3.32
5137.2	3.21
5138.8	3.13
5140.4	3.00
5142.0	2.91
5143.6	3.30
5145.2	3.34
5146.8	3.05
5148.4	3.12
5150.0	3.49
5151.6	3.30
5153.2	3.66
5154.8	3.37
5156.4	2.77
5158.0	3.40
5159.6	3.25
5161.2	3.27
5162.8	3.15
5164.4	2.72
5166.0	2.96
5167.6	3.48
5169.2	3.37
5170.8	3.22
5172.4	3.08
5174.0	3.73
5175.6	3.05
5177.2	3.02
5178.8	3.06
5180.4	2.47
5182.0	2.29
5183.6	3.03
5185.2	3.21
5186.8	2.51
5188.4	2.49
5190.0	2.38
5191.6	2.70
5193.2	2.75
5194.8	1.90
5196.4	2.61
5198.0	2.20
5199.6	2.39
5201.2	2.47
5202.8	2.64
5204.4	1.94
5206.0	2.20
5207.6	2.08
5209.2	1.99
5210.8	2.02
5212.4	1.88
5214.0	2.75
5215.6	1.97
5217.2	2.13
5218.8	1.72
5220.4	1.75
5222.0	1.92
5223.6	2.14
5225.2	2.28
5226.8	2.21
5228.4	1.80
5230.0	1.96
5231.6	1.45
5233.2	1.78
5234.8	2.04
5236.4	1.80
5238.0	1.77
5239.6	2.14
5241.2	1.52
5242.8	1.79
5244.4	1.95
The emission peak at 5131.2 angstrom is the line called Mg II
